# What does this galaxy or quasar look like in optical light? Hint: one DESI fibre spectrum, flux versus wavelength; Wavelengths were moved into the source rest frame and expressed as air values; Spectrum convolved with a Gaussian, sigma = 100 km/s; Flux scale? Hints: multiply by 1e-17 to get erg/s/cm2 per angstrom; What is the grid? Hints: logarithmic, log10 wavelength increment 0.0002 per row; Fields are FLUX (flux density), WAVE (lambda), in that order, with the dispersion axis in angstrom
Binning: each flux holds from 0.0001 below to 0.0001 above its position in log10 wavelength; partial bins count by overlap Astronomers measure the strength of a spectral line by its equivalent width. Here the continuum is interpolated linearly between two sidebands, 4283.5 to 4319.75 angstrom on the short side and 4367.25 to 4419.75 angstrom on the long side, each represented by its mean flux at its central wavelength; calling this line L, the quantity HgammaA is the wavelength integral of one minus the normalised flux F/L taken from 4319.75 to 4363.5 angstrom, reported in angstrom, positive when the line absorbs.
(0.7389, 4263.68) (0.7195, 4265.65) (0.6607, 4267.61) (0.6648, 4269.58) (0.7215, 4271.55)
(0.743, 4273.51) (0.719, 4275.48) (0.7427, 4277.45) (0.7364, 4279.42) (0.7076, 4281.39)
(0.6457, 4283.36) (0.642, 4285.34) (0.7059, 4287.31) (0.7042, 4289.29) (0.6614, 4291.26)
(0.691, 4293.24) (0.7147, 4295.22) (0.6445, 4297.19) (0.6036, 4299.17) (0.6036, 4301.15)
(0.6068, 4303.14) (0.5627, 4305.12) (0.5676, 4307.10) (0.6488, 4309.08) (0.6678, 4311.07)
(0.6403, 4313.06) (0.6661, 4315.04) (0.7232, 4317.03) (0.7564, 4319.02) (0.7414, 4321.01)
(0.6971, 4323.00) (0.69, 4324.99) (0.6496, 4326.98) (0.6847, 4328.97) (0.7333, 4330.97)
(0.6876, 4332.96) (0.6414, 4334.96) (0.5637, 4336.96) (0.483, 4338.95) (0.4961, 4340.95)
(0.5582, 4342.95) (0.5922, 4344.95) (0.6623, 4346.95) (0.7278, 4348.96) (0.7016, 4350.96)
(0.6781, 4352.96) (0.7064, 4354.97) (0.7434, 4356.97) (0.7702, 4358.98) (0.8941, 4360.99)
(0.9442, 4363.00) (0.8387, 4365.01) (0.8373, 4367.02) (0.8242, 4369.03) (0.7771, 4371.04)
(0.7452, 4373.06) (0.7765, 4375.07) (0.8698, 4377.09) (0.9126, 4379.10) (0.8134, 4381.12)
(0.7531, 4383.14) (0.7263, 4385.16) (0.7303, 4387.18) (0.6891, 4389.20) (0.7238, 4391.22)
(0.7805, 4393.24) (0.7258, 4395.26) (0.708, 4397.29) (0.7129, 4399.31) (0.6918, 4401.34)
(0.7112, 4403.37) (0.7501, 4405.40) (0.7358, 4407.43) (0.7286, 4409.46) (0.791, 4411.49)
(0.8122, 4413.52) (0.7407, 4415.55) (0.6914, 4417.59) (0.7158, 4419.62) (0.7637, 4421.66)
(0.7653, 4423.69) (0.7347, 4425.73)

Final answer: 1.2 angstrom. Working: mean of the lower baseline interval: 0.655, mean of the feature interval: 0.681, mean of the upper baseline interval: 0.757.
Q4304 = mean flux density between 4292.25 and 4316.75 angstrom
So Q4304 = 0.637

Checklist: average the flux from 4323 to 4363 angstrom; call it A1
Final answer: 0.674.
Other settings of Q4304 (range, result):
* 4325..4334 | 0.689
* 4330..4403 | 0.728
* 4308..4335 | 0.689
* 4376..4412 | 0.752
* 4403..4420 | 0.744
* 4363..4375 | 0.814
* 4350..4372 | 0.793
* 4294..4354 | 0.647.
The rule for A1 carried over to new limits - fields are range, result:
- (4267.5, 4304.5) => 0.679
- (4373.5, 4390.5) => 0.782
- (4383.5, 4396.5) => 0.73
